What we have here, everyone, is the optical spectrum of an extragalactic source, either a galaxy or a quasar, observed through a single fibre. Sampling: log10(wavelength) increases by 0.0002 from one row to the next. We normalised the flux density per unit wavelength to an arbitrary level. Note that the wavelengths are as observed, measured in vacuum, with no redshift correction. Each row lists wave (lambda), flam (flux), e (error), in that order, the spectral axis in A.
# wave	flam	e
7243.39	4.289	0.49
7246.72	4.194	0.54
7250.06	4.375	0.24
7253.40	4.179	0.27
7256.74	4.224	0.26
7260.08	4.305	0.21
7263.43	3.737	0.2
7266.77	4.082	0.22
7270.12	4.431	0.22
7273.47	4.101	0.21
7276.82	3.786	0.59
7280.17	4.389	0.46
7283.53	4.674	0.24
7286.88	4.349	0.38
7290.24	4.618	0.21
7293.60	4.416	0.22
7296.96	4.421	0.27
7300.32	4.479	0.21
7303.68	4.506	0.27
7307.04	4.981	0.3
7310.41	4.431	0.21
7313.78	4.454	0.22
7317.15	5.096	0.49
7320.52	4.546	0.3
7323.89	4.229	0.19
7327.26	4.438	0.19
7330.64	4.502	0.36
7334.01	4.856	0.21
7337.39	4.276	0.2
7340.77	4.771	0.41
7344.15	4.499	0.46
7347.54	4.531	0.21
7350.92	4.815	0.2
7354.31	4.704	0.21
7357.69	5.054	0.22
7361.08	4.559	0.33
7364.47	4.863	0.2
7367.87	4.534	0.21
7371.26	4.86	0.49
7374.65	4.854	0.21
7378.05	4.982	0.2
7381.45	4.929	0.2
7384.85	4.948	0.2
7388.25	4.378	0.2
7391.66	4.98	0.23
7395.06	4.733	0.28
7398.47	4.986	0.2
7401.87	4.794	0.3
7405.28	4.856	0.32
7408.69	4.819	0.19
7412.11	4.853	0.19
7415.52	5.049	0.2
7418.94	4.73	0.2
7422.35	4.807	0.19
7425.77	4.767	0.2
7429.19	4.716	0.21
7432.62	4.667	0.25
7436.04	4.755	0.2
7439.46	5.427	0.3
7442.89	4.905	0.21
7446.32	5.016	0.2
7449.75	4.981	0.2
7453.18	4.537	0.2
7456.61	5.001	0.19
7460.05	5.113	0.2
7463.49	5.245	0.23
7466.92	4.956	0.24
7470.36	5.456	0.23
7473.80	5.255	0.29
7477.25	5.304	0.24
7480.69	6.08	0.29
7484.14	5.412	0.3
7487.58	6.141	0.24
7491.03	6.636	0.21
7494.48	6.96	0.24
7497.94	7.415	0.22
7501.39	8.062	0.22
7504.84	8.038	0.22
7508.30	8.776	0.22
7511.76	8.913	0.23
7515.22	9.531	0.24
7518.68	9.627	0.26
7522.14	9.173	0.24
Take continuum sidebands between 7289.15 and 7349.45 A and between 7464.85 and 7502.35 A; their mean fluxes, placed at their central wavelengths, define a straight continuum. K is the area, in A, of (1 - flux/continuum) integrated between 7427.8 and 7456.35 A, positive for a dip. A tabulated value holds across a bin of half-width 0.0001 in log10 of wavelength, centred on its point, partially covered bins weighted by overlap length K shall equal 4.2 A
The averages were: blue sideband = 4.56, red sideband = 6.11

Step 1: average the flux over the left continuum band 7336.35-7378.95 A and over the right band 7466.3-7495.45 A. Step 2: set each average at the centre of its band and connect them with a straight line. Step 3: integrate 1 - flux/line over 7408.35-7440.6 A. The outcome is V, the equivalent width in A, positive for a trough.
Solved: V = 2.8 A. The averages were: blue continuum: 4.72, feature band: 4.85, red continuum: 5.8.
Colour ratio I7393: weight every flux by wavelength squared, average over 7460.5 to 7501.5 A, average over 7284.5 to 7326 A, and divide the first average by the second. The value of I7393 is 1.38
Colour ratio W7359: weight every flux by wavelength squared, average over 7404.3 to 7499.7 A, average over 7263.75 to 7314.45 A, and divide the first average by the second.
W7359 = 1.3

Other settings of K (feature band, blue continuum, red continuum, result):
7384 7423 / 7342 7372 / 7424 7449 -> -0.1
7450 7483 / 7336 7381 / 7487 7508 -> 7.7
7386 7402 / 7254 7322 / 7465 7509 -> 2.1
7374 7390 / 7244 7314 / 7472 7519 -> 2.5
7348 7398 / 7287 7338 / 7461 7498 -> 2.1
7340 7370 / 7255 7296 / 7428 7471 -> -0.8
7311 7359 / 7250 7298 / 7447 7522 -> 3.1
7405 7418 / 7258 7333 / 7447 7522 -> 1.9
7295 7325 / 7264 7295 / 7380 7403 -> -0.9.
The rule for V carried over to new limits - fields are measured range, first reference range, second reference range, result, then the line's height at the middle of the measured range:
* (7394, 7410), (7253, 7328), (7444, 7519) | 2.1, 5.57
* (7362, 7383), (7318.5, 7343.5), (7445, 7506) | 0.3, 4.91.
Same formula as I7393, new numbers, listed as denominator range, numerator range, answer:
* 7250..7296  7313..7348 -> 1.09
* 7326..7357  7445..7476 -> 1.13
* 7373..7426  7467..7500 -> 1.28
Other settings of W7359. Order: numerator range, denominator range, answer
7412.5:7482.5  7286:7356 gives 1.14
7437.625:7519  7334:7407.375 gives 1.37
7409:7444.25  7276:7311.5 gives 1.13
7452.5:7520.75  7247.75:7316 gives 1.62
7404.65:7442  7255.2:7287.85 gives 1.20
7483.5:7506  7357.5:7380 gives 1.51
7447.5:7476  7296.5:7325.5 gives 1.15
